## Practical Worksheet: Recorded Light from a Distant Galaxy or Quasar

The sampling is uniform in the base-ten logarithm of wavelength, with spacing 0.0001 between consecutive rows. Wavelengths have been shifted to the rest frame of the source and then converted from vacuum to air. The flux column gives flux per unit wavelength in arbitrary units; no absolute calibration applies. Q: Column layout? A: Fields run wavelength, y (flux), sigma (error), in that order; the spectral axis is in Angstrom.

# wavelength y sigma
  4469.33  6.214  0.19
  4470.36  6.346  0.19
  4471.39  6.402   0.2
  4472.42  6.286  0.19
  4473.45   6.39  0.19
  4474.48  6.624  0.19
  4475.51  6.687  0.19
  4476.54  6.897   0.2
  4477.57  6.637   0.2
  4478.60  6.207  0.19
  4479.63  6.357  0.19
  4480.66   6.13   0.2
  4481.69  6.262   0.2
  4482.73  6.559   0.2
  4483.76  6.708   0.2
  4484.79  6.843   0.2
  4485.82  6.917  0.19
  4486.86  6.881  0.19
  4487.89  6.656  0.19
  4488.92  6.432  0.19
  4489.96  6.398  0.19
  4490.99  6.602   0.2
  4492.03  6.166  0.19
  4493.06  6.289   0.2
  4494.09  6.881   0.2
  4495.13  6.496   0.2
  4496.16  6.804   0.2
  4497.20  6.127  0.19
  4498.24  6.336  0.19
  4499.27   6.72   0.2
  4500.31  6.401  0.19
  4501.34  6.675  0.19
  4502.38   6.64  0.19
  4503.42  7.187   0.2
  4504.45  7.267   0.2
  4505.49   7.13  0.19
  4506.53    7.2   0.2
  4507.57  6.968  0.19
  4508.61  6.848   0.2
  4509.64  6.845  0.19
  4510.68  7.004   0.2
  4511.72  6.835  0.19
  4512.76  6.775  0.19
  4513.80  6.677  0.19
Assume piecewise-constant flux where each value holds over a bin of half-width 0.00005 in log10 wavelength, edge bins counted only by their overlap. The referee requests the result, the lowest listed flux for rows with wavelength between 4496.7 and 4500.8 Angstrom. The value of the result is 6.127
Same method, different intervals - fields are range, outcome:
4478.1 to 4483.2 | 6.13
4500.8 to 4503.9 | 6.64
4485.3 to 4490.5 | 6.398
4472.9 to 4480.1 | 6.207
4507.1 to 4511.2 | 6.845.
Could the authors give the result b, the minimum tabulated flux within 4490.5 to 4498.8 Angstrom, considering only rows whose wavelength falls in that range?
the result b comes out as 6.127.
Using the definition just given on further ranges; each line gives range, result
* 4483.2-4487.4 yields 6.708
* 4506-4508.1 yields 6.968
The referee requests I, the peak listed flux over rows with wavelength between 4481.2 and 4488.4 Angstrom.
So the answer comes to 6.917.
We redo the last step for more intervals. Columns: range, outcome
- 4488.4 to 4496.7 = 6.881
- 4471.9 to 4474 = 6.39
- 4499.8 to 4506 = 7.267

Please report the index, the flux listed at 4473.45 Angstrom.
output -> 6.39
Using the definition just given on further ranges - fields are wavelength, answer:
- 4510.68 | 7.004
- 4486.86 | 6.881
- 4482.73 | 6.559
